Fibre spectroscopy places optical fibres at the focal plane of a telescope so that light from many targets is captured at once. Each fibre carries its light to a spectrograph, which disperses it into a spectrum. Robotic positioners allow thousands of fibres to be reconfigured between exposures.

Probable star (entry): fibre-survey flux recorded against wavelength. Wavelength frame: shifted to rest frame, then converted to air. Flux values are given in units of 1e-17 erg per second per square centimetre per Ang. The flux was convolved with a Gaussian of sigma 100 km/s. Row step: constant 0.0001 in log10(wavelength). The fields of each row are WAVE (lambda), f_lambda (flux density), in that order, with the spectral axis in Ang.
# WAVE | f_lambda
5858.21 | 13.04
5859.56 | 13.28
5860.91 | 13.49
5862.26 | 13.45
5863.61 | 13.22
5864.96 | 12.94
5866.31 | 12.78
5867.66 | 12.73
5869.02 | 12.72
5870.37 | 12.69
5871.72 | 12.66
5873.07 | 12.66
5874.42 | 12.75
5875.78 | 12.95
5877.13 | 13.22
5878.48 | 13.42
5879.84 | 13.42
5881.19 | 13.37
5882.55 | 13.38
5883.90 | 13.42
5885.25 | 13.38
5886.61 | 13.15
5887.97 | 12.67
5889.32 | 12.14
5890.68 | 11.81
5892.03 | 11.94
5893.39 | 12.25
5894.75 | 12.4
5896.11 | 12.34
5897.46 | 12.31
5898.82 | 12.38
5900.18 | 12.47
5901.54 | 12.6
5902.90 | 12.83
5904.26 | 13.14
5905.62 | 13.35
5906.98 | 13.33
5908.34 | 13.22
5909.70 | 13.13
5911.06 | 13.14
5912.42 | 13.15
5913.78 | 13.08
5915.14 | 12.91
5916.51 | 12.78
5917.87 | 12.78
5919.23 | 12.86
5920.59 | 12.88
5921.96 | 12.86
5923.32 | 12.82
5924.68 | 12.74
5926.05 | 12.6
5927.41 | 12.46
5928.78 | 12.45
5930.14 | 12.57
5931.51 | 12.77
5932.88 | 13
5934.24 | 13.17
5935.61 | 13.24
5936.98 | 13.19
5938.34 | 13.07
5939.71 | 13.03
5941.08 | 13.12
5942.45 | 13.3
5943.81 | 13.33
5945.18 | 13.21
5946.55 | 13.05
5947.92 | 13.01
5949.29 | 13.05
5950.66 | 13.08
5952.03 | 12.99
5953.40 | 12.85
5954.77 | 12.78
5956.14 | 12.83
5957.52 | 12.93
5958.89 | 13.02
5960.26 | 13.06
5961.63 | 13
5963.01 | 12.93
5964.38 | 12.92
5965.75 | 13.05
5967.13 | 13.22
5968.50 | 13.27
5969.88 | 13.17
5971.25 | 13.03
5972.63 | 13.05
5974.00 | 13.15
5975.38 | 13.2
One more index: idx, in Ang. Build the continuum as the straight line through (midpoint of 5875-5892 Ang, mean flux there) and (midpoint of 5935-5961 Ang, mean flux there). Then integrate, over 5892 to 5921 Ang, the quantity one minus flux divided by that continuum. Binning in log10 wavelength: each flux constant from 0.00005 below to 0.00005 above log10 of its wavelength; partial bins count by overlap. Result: 0.5 Ang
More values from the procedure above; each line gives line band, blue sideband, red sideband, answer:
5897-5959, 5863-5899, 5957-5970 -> 0.02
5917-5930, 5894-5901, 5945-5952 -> 0.01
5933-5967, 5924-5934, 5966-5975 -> -0.38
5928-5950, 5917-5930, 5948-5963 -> -0.34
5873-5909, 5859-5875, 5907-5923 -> 0.39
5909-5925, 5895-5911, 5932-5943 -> 0.02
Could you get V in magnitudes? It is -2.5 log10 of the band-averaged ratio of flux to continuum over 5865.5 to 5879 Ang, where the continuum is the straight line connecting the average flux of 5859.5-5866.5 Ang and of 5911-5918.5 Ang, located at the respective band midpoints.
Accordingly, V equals 0.03 mag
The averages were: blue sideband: 13.2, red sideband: 13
